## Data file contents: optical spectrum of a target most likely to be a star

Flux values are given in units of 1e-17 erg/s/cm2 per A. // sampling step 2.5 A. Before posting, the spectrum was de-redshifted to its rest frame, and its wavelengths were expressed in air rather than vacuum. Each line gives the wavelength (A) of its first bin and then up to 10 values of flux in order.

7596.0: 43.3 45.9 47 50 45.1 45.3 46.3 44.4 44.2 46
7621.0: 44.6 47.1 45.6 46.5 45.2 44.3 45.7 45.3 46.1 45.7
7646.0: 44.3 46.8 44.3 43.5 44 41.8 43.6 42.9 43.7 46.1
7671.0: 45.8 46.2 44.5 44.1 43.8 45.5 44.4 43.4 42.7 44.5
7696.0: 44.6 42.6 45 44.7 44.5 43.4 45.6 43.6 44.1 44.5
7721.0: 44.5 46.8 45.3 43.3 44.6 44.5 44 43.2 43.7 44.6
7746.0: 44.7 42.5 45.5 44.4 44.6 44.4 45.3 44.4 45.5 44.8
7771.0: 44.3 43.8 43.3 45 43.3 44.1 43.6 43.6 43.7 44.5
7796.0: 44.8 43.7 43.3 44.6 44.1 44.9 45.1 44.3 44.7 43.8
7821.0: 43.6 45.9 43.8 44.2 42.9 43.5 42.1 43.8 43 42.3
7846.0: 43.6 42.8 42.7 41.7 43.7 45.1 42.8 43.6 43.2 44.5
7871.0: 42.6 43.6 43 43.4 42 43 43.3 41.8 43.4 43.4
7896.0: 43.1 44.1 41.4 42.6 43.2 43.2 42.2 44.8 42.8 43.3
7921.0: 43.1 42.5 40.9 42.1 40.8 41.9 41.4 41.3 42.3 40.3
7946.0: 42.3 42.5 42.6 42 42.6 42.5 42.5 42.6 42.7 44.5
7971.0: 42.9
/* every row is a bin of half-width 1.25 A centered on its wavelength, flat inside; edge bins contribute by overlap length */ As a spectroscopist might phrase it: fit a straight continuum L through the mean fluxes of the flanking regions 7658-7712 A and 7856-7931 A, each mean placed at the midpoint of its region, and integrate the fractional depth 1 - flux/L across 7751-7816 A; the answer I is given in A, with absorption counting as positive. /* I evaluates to -1.0 A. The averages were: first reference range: 44.3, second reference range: 43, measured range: 44.3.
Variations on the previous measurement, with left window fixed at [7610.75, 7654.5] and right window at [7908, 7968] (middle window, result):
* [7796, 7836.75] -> -0.5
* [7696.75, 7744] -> 0.1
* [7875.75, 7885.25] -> 0.0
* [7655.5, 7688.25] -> 0.4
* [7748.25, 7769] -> -0.3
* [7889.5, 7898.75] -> -0.1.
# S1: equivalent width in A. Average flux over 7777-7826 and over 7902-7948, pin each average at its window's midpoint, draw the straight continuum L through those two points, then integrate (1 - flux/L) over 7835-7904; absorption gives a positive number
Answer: 0.1 A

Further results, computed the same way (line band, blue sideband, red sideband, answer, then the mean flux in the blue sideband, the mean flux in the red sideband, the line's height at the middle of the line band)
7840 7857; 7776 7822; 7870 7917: 0.3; 44.1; 43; 43.5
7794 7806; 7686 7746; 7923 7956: -0.2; 44.3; 41.8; 43.3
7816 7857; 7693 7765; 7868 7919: 0.1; 44.4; 43.1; 43.5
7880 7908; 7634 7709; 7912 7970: -0.1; 44.5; 42.4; 42.7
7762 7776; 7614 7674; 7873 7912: -0.2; 44.9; 42.9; 43.9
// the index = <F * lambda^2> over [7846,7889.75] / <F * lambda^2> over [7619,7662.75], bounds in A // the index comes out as 1.0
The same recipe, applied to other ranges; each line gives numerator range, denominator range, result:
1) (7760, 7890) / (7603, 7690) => 1.02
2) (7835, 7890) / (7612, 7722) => 1.02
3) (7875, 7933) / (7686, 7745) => 1.01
